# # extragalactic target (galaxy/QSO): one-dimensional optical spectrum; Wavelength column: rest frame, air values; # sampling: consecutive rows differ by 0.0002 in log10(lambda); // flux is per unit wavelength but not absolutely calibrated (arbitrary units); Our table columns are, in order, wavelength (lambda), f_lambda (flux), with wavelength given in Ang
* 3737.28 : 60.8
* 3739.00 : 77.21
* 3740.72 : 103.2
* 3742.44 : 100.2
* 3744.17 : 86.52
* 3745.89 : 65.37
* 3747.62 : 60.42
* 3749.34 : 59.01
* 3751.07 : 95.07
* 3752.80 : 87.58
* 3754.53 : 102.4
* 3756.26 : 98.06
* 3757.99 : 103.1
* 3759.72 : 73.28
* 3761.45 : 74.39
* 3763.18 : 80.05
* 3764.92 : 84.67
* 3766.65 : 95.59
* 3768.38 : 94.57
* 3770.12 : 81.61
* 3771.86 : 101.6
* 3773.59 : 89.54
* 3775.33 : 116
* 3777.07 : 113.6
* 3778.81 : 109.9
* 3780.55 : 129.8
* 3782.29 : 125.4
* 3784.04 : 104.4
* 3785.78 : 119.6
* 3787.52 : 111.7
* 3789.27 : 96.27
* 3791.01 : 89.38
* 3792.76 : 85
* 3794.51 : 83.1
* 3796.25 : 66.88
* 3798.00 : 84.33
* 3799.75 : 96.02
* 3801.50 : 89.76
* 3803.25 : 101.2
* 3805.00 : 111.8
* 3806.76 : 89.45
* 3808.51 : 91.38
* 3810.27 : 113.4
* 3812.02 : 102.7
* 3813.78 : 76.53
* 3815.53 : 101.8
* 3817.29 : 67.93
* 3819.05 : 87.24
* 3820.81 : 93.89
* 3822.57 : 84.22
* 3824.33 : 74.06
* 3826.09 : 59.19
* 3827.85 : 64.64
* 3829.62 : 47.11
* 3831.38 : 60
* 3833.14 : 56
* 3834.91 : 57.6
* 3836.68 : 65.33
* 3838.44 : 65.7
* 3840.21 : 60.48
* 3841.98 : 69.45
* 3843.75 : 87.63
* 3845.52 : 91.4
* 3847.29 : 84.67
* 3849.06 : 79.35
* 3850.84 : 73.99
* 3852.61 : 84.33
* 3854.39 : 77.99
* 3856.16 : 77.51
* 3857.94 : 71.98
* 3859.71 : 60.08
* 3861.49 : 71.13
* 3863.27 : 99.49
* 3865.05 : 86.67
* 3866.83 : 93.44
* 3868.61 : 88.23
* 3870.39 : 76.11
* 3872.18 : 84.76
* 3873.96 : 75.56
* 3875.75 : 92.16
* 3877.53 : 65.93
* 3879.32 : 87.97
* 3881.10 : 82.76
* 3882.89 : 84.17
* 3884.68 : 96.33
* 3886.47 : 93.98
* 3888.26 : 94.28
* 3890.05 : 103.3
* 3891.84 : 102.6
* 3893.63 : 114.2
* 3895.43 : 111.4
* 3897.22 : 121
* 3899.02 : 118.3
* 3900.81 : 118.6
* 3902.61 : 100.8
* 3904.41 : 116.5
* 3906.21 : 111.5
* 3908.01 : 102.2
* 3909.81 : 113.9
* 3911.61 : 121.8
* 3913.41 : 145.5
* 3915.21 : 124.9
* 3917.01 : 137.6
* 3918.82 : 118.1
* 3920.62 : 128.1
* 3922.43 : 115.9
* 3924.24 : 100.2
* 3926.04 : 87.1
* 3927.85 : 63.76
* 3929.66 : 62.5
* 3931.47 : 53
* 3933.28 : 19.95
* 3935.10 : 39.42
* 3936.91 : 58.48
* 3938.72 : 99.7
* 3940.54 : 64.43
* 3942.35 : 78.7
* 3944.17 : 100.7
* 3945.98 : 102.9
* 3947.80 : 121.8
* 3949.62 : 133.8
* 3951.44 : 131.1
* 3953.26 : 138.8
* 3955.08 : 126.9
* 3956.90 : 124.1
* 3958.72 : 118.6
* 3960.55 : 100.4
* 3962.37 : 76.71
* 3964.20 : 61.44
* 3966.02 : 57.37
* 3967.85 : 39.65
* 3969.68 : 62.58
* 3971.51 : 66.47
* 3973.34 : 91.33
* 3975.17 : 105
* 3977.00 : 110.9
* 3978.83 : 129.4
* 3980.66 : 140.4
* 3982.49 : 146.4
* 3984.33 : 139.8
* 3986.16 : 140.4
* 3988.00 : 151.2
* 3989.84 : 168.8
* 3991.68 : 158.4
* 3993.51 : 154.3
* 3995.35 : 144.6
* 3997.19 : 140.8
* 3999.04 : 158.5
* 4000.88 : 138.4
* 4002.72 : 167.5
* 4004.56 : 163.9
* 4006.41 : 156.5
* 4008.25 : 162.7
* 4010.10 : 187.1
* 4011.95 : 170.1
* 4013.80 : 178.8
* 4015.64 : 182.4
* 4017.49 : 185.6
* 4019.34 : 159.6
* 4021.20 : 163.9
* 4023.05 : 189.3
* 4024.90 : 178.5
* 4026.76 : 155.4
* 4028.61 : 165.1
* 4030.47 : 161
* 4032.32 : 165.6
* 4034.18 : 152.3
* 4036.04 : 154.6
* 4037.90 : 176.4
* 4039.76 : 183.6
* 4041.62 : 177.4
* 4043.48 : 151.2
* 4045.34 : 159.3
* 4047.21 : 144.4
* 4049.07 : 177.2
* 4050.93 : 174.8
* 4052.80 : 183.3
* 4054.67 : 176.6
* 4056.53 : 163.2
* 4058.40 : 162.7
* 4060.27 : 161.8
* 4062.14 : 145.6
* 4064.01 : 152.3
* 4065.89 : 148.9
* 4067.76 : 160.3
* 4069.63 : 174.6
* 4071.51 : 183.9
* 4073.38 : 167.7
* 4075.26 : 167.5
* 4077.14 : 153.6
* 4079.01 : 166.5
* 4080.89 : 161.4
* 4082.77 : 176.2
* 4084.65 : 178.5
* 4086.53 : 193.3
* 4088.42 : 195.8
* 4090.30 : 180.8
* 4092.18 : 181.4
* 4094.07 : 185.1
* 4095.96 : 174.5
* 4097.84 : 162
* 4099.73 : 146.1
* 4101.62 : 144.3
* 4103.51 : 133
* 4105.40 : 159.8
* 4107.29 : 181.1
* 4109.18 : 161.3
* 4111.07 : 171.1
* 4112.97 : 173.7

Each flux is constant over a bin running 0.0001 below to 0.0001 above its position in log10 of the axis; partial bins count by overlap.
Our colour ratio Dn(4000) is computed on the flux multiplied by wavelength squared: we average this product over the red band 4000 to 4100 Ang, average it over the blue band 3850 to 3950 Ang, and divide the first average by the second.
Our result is 1.9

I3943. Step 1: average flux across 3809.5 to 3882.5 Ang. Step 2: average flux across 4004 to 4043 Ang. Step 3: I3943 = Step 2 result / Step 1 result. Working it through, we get 2.18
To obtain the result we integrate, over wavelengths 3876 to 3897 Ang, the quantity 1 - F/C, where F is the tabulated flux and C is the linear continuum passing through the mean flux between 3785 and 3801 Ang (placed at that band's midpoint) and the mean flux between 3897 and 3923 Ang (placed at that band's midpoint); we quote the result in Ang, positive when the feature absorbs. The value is 3.54 Ang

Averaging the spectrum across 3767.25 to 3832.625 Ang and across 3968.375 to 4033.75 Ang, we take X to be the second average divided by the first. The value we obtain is 1.62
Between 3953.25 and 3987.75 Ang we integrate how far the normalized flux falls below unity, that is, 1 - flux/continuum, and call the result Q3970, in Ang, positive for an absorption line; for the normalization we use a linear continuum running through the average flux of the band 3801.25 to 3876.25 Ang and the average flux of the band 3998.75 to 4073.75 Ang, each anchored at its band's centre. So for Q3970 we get 8.5 Ang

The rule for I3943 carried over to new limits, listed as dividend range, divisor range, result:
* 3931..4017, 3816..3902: 1.44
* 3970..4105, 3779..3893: 1.87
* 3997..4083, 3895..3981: 1.67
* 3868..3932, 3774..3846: 1.15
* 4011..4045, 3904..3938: 1.77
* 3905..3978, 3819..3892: 1.22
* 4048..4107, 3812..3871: 2.20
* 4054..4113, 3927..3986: 1.79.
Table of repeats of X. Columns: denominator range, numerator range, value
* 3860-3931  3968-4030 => 1.48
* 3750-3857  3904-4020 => 1.35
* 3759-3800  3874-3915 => 1.08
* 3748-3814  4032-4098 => 1.77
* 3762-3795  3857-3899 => 0.90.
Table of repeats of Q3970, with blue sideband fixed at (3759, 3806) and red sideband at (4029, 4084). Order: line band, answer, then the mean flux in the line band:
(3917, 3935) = 6.55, 83.9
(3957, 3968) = 4.64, 81.7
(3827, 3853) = 9.74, 69.6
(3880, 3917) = 4.82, 110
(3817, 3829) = 3.49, 75.6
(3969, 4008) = 3.29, 136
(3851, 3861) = 3.55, 74.3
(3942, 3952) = 1.83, 113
